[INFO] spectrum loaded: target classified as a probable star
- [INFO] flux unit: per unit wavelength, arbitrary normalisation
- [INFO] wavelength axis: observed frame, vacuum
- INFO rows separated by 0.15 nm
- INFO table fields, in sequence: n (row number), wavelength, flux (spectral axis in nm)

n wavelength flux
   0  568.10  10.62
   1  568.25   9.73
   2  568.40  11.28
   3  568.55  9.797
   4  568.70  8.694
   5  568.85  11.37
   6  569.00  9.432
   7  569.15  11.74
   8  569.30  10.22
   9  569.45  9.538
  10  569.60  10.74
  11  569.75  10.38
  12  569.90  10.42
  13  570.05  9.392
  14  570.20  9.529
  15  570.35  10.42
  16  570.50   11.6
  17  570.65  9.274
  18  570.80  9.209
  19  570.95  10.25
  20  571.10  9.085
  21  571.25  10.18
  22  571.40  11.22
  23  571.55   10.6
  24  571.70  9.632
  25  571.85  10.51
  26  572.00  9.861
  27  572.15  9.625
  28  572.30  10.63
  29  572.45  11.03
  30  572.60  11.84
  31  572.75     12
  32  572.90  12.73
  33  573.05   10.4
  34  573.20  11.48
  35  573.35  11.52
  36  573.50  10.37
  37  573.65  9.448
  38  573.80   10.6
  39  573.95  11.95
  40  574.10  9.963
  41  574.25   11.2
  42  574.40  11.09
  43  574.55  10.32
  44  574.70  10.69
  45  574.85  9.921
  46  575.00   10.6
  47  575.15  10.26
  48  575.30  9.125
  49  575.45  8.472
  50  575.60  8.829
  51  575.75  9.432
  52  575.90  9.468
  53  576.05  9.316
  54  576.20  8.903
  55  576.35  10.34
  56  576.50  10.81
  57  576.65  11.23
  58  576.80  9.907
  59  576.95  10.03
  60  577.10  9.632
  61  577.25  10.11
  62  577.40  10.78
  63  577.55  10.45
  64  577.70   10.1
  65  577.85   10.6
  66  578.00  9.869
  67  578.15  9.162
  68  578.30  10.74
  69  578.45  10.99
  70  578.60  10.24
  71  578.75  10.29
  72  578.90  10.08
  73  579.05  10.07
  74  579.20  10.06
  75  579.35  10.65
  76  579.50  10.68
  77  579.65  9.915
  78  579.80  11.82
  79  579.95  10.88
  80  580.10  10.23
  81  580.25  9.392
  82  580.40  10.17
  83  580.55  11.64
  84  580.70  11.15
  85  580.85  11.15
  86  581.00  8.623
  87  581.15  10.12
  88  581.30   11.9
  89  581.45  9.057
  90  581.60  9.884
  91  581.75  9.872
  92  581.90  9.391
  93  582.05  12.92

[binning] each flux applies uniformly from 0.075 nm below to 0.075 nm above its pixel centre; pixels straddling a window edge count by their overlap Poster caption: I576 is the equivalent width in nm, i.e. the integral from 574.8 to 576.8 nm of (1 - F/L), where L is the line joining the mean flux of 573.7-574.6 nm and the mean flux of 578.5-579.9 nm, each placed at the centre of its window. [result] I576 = 0.178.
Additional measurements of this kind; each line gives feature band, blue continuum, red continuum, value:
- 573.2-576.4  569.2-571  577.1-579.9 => 0.04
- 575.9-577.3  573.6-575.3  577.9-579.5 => 0.05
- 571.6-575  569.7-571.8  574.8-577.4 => -0.27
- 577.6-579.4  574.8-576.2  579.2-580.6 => -0.01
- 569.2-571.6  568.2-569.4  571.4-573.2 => 0.09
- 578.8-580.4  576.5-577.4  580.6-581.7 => -0.01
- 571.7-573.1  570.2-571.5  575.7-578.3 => -0.11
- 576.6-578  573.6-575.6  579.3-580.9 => 0.02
